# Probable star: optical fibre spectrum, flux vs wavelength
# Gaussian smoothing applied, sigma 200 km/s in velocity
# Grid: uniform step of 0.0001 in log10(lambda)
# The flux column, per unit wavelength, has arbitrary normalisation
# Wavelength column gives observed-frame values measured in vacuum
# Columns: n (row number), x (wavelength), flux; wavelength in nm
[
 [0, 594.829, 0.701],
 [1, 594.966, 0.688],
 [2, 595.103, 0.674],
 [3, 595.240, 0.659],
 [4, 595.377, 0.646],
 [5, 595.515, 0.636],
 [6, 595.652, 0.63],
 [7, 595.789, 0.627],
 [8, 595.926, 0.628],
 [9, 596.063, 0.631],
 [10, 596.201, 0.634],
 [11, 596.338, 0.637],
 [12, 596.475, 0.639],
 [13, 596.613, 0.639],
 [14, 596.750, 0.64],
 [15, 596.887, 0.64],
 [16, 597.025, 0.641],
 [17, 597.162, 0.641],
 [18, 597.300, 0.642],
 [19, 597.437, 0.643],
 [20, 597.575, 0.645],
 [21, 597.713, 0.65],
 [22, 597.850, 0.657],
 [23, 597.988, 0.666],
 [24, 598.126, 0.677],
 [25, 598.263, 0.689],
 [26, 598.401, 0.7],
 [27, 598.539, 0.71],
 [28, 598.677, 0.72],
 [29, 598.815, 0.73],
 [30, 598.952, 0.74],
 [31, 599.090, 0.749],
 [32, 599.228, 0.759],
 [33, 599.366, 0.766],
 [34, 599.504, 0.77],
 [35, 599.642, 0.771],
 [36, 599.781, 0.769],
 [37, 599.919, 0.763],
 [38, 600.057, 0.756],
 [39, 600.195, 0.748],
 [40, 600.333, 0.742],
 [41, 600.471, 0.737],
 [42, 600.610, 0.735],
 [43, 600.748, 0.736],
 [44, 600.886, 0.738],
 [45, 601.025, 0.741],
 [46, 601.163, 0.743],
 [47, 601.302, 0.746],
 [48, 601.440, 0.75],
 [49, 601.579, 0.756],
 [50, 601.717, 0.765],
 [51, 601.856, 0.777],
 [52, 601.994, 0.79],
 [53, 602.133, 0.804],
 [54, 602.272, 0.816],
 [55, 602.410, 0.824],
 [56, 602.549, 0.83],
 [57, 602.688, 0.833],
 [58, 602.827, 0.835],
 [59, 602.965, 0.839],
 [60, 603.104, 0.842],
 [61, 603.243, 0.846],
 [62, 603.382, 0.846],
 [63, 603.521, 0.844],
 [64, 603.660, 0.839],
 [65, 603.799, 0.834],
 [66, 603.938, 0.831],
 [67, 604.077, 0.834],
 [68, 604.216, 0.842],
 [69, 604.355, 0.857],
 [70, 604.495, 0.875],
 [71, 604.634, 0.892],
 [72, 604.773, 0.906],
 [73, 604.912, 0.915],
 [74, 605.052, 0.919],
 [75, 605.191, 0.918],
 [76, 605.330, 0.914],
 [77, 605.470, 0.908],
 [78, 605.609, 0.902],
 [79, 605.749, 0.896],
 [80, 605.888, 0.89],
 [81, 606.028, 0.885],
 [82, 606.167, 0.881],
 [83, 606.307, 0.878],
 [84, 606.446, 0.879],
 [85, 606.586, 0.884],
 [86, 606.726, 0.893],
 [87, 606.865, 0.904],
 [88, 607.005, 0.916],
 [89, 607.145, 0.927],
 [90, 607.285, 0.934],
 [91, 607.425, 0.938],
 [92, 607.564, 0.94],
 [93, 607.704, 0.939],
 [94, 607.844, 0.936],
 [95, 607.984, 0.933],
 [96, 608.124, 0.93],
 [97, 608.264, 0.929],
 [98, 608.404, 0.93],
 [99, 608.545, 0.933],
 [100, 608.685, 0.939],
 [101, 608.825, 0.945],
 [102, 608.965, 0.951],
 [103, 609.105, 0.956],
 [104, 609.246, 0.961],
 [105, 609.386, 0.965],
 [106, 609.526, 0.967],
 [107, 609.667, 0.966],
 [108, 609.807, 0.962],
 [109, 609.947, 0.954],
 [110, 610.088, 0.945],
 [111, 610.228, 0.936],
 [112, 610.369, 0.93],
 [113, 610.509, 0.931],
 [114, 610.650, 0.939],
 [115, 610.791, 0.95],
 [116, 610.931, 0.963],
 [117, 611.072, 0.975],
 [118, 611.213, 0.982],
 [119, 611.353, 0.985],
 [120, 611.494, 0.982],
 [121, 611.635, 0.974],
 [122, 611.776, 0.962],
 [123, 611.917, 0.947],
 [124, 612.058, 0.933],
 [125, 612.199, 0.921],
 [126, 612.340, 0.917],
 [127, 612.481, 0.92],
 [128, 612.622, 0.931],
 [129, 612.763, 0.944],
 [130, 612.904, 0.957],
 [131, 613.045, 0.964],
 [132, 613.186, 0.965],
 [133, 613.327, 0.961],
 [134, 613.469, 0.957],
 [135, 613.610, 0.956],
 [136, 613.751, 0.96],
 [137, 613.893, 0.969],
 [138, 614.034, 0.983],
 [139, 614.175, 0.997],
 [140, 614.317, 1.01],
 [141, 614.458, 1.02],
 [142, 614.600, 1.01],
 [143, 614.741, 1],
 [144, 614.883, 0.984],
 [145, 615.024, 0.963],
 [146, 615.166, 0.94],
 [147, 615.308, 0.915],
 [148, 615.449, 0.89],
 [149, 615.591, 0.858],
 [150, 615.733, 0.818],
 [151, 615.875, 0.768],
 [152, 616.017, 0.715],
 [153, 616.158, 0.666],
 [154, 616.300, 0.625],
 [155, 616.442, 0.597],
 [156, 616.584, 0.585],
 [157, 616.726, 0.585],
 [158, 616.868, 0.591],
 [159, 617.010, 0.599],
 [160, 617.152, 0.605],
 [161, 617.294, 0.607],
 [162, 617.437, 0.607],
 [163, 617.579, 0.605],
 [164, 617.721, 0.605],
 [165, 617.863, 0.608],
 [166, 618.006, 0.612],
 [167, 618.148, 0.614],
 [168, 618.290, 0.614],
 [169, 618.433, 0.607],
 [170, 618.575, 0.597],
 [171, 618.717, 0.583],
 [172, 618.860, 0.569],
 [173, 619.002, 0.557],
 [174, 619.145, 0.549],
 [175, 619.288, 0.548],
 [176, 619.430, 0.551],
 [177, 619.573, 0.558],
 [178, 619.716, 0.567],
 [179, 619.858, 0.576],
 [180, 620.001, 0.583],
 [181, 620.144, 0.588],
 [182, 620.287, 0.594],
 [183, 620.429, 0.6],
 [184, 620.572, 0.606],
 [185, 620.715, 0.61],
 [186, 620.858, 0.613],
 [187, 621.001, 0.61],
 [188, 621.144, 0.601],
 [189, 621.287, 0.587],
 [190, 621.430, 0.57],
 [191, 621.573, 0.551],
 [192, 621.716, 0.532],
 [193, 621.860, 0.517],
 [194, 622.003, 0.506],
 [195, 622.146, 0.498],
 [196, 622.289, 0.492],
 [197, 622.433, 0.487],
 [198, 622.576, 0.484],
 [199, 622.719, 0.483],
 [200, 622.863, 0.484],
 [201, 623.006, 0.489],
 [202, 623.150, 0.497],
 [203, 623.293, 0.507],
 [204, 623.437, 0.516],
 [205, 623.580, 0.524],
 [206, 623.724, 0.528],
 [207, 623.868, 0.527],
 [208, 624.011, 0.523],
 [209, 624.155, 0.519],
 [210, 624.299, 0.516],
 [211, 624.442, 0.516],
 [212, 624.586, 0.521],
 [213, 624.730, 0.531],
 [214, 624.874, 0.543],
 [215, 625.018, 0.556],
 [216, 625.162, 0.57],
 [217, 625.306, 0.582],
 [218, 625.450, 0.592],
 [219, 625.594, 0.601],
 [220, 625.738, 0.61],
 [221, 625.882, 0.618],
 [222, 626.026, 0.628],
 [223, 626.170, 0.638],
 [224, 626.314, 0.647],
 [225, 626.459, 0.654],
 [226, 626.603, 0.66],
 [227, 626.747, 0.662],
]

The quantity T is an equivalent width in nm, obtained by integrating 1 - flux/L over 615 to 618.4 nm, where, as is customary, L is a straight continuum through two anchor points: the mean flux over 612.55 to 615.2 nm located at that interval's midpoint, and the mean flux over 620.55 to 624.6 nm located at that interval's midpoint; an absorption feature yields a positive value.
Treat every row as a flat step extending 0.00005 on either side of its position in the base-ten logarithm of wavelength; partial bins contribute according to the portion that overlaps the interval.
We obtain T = 0.60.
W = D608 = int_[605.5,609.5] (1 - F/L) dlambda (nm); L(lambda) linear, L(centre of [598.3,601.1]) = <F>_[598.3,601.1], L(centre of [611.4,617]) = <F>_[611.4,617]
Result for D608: -0.50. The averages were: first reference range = 0.743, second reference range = 0.885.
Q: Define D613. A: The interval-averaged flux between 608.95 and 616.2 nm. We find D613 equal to 0.941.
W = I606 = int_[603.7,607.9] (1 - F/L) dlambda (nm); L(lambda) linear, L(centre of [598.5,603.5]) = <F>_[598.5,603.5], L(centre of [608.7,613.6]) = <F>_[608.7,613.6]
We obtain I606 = -0.18 nm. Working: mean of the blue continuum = 0.774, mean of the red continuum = 0.953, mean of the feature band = 0.895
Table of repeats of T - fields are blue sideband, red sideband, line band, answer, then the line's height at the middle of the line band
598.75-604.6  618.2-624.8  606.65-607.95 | -0.37 nm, 0.721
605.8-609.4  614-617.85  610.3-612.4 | -0.23 nm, 0.857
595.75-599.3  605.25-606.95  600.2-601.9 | 0.03 nm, 0.761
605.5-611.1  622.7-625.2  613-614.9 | -0.49 nm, 0.782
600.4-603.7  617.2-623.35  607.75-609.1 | -0.43 nm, 0.712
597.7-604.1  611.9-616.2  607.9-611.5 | -0.31 nm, 0.875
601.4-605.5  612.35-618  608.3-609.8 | -0.21 nm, 0.834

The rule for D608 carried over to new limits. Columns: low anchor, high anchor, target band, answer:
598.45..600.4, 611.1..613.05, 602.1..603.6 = -0.06 nm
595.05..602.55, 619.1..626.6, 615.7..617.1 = -0.12 nm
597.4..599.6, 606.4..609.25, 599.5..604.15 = -0.02 nm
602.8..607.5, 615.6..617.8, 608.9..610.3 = -0.29 nm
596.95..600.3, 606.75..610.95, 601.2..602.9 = -0.01 nm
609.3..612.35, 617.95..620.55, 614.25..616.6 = -0.30 nm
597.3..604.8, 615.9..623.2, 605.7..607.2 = -0.38 nm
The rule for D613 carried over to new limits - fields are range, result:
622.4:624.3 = 0.506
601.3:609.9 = 0.884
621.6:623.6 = 0.502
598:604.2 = 0.774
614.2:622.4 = 0.659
